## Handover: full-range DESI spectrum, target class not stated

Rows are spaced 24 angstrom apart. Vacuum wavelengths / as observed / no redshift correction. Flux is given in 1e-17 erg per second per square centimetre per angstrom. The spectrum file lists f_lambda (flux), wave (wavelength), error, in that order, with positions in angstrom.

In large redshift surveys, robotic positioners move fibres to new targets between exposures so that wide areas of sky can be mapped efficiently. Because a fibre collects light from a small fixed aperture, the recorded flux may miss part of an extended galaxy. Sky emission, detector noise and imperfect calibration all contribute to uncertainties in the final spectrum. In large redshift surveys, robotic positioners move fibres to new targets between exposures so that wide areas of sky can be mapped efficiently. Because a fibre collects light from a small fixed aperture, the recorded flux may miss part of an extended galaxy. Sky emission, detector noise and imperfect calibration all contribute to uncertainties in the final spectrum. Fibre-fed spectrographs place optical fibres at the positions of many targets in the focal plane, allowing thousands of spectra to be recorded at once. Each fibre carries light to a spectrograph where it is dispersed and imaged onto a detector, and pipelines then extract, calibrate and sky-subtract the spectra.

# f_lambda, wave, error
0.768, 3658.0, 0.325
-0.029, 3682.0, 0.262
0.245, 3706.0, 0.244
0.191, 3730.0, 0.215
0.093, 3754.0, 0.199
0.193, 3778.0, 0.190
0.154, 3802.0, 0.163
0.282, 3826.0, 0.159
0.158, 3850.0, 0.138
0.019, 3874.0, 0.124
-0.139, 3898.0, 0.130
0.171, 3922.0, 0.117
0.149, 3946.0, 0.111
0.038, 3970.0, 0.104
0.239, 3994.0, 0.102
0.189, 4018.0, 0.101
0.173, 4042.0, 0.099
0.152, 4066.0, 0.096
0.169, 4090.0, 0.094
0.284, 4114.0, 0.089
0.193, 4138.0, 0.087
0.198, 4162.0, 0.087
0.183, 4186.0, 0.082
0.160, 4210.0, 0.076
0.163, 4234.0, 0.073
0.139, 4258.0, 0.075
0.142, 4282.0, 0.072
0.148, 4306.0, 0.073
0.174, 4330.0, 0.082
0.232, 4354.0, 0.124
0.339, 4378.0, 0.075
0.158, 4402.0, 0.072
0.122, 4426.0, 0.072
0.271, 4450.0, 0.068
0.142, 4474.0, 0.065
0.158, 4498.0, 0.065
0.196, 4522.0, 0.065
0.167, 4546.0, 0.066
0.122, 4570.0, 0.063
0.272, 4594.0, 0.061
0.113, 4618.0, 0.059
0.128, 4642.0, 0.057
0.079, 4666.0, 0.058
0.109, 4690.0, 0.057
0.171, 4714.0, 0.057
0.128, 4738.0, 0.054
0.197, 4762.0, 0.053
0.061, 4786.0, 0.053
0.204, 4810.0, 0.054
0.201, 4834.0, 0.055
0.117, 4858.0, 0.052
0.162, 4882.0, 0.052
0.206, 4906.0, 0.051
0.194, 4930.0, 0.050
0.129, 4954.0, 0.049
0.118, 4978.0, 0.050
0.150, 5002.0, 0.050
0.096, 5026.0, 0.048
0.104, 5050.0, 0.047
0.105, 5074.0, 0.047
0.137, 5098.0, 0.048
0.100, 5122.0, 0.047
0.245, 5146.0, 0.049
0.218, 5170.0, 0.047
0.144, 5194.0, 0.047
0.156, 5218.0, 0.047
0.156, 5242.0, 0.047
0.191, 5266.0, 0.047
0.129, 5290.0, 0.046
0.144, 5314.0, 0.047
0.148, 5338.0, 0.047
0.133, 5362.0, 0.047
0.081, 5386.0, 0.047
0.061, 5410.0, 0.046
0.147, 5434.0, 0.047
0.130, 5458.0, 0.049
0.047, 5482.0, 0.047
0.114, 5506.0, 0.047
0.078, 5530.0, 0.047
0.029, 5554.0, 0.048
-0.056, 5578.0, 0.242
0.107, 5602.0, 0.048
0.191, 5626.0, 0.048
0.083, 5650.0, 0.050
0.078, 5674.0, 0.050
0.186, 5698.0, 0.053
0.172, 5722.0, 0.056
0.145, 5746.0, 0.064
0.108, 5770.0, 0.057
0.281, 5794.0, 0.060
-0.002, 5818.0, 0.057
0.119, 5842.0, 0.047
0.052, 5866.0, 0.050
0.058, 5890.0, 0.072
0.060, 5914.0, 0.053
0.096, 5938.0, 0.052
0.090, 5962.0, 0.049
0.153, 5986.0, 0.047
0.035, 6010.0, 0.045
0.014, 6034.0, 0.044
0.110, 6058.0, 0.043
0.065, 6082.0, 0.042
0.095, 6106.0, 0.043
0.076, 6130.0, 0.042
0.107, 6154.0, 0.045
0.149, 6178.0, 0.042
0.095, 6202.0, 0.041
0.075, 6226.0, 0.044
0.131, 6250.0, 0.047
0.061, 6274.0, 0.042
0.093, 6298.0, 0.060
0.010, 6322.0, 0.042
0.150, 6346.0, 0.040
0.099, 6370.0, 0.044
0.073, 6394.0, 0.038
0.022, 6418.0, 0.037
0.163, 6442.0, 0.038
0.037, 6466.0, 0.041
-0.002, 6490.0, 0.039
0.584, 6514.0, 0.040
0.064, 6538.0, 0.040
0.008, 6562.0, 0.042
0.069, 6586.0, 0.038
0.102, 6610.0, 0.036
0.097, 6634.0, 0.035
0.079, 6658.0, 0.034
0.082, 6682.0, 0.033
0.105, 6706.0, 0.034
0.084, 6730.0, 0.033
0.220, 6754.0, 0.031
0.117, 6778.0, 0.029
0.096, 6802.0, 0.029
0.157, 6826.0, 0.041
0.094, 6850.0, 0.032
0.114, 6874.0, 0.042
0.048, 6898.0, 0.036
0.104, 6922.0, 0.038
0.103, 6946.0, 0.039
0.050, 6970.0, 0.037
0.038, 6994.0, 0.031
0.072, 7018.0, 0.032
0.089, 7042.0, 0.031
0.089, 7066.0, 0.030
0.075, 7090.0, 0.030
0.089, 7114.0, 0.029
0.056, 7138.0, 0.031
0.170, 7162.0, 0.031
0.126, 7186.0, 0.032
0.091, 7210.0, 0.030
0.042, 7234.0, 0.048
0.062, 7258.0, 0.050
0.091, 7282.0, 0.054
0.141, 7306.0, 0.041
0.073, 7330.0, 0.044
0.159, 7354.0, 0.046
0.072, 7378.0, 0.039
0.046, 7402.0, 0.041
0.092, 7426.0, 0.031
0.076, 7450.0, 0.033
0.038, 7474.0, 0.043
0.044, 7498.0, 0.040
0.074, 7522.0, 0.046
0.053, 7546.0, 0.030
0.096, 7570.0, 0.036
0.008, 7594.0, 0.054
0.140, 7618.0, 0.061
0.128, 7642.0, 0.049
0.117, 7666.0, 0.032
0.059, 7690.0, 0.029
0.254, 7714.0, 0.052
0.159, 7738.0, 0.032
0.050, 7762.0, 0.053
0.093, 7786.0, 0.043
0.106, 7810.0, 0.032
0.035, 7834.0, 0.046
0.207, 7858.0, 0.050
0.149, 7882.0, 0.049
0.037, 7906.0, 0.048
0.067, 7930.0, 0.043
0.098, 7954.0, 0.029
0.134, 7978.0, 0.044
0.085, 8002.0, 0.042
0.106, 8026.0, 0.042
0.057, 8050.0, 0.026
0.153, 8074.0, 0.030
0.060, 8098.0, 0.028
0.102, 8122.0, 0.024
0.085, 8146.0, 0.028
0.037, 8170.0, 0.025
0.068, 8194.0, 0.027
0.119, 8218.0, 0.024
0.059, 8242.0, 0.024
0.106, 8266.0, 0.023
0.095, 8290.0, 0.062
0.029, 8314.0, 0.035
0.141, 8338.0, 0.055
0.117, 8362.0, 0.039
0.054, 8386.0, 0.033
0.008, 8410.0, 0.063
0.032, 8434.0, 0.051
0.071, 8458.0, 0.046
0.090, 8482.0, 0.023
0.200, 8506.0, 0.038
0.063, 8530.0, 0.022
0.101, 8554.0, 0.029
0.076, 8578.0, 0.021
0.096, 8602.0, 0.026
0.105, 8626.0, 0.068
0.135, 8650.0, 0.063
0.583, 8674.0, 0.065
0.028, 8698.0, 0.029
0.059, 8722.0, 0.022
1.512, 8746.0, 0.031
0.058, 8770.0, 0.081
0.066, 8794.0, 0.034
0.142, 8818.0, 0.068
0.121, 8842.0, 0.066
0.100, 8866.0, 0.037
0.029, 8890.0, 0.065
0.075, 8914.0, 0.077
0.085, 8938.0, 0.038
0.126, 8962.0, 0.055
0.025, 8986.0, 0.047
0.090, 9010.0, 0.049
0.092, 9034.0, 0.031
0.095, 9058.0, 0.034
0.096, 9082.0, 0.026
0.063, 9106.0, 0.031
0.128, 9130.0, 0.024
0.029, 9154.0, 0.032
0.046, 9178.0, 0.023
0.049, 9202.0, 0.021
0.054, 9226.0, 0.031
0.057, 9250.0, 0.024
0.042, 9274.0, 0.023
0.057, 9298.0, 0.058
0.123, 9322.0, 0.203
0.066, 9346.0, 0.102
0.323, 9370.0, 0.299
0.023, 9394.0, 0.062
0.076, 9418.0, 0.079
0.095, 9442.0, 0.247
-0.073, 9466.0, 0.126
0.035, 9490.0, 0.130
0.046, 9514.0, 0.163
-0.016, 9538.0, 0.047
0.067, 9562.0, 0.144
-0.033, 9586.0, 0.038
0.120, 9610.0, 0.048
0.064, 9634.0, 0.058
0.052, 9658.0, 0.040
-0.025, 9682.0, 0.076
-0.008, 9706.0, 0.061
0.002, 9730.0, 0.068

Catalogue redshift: 0.747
